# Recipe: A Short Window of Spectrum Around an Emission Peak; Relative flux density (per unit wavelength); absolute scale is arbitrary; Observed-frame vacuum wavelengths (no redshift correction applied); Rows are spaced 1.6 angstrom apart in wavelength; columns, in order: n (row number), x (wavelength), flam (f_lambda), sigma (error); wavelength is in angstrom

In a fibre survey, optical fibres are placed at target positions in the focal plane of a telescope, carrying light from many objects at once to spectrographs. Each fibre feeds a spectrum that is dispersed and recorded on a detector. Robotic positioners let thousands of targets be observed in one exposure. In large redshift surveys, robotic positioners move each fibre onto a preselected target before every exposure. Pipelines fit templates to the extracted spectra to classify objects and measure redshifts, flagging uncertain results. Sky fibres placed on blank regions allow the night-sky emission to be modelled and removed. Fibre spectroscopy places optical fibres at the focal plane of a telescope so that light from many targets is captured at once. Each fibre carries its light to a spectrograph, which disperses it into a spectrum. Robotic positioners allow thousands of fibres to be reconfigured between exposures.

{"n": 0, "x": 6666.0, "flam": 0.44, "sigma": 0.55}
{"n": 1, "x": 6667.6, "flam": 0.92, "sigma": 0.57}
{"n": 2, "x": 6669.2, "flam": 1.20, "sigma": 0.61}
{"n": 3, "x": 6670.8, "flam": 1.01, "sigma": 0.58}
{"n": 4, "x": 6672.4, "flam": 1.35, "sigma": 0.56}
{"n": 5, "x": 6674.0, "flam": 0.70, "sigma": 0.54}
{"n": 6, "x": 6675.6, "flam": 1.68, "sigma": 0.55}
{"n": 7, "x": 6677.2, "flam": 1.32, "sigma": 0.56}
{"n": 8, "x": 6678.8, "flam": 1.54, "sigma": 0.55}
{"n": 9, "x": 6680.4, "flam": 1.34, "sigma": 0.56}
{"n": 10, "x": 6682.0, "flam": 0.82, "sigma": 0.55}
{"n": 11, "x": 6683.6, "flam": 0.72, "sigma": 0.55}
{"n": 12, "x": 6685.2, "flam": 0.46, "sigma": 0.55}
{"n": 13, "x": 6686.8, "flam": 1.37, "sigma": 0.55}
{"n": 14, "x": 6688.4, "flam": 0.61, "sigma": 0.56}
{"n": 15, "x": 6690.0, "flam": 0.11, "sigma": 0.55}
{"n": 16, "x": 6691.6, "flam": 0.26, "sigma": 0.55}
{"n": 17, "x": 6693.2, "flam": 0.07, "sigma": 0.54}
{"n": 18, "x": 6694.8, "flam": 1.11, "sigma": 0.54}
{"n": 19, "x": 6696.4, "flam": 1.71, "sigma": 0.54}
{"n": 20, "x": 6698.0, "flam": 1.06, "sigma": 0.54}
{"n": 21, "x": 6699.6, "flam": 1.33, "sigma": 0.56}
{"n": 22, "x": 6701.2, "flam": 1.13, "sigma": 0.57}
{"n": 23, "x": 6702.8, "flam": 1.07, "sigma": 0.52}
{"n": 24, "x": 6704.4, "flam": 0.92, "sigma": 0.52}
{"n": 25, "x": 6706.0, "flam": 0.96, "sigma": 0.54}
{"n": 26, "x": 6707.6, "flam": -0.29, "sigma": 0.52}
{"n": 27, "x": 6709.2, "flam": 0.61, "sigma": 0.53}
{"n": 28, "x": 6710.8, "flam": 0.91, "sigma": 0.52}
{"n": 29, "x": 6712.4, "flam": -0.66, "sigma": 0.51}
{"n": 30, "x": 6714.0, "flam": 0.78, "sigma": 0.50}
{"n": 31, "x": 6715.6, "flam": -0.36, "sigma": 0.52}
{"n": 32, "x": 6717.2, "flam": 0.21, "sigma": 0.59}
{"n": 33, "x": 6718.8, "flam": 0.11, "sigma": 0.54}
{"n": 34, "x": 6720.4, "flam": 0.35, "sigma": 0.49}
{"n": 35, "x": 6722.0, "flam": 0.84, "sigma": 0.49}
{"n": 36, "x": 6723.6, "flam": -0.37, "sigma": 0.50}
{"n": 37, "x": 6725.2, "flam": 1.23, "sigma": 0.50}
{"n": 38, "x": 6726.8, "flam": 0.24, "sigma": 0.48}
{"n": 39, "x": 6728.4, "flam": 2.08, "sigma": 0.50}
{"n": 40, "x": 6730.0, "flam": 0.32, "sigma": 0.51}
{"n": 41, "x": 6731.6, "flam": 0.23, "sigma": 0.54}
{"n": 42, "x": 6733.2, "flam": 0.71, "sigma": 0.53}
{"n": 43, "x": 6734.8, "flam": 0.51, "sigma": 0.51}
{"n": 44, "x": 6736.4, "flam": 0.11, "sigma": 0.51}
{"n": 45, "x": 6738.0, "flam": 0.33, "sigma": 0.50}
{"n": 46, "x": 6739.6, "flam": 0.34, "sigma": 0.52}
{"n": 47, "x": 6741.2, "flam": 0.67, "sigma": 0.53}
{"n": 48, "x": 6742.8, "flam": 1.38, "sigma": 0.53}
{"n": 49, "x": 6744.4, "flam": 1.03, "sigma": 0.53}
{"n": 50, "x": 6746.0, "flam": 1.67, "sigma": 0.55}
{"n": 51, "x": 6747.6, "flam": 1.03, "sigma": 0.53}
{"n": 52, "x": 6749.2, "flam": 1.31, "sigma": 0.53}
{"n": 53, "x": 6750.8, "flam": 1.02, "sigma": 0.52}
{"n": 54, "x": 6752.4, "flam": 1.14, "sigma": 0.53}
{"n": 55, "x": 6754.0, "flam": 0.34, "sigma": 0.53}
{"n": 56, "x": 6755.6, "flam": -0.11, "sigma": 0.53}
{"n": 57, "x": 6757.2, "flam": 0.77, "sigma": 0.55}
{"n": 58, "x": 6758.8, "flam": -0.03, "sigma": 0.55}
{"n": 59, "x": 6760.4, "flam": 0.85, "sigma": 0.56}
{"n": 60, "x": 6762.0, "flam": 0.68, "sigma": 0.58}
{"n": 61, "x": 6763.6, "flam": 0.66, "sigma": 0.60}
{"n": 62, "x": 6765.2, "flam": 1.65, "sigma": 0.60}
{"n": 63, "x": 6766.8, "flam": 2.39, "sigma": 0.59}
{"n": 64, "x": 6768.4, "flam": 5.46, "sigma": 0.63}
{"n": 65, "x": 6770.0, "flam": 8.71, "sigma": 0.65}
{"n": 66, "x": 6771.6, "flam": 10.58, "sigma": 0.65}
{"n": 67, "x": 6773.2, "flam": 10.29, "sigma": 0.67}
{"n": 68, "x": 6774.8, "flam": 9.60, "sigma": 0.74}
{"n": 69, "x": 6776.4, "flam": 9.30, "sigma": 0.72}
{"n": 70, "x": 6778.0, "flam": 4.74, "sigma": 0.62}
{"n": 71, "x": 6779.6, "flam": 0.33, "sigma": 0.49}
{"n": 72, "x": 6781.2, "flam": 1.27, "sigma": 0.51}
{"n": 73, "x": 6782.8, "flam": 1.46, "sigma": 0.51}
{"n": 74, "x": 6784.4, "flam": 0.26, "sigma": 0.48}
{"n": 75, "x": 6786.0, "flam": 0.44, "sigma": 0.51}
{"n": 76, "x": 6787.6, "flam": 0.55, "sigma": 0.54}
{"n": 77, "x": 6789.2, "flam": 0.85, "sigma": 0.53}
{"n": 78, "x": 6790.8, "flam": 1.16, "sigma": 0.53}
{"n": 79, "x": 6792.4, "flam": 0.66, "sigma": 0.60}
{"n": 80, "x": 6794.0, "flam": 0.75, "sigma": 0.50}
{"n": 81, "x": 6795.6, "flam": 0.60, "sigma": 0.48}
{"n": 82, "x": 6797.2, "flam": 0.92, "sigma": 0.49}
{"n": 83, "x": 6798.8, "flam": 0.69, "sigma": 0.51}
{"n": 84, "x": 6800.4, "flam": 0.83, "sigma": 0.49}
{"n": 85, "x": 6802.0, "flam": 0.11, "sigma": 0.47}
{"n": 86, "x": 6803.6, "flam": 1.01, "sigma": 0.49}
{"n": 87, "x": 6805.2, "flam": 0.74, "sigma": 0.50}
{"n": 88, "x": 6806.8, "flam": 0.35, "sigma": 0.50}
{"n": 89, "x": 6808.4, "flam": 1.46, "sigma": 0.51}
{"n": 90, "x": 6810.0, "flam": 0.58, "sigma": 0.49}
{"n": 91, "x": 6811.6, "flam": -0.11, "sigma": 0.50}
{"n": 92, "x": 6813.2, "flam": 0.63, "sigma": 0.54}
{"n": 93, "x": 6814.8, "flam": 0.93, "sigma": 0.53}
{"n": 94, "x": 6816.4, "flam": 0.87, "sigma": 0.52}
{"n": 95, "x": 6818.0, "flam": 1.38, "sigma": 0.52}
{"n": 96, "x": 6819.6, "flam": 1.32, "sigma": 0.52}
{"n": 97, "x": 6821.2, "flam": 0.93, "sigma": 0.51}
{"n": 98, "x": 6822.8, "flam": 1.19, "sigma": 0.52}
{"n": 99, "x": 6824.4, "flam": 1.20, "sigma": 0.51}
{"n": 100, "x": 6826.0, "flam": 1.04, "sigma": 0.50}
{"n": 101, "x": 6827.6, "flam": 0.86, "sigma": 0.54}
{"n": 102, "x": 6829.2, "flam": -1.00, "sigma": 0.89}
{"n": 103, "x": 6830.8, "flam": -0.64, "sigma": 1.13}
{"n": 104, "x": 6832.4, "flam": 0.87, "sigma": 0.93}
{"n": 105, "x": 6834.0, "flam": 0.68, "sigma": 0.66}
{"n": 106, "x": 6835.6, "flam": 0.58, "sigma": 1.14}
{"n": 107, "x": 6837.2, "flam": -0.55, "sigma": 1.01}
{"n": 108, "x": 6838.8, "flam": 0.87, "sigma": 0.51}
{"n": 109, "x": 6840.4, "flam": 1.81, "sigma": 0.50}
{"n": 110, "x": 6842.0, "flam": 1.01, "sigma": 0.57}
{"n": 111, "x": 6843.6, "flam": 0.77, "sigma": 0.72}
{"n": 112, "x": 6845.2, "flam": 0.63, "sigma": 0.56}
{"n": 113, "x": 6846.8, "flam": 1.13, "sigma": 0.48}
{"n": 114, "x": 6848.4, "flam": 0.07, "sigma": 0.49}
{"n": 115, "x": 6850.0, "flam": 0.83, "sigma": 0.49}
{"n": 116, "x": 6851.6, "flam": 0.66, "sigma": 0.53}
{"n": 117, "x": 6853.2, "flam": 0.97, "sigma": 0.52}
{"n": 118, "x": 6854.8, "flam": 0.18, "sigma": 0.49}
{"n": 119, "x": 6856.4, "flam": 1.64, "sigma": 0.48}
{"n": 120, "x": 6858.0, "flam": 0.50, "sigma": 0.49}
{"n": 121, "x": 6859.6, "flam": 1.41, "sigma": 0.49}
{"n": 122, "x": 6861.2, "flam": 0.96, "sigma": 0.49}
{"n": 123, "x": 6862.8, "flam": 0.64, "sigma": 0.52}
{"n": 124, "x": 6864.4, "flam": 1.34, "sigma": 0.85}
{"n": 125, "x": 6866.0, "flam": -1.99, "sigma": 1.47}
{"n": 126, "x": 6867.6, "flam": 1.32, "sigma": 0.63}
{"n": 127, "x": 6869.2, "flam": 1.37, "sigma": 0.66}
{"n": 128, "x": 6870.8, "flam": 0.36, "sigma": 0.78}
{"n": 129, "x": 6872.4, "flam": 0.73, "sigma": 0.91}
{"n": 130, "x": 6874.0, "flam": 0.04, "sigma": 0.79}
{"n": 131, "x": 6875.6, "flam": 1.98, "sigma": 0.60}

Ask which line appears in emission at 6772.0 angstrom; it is [O II]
